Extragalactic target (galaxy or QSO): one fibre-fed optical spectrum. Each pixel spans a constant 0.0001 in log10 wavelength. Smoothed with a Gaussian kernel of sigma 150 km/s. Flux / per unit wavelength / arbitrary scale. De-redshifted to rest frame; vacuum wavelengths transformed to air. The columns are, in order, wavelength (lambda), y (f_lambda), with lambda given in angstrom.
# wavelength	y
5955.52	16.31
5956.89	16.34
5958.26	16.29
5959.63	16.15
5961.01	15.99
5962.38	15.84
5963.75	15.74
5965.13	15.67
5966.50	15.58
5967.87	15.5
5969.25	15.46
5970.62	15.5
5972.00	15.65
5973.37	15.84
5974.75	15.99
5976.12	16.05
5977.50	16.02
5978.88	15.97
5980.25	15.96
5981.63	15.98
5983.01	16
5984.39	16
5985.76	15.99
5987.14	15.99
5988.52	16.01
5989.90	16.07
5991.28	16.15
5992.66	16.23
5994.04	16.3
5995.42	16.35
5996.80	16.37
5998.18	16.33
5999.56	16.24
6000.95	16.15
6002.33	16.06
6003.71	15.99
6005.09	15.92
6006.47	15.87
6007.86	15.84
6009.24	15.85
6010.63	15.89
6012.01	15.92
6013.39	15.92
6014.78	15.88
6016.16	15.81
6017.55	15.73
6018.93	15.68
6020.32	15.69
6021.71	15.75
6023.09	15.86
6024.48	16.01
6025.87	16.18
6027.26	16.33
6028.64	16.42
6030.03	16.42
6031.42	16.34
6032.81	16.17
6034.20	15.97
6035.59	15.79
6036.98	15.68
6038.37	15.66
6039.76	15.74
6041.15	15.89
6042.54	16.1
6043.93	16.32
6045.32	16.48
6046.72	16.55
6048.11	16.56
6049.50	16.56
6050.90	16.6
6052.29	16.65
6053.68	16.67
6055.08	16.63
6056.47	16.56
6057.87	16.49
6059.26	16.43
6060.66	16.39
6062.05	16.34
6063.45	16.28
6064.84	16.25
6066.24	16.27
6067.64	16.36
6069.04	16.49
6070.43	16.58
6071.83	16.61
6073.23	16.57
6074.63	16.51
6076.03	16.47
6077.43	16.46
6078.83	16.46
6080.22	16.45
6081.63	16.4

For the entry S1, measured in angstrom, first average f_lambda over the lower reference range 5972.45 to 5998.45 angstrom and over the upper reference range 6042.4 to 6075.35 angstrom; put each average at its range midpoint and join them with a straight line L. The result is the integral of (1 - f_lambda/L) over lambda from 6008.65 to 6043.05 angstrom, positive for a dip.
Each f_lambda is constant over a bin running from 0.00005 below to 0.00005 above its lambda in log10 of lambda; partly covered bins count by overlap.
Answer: 0.7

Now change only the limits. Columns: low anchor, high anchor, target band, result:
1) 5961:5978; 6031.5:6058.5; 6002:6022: 0.2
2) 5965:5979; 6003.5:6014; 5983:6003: -0.4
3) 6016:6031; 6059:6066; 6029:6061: -0.2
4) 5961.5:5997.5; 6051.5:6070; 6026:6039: 0.1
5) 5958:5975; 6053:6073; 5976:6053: 0.1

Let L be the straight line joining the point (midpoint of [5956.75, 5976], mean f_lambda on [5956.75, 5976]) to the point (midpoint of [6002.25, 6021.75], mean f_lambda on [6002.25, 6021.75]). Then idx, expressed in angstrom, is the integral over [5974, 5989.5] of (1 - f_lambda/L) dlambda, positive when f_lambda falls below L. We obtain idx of -0.2 angstrom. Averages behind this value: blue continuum 15.8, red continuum 15.9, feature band 16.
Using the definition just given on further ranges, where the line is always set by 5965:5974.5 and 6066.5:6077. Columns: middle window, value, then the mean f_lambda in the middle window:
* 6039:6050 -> 0.0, 16.3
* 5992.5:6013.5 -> -0.2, 16.1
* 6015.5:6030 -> 0.1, 16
